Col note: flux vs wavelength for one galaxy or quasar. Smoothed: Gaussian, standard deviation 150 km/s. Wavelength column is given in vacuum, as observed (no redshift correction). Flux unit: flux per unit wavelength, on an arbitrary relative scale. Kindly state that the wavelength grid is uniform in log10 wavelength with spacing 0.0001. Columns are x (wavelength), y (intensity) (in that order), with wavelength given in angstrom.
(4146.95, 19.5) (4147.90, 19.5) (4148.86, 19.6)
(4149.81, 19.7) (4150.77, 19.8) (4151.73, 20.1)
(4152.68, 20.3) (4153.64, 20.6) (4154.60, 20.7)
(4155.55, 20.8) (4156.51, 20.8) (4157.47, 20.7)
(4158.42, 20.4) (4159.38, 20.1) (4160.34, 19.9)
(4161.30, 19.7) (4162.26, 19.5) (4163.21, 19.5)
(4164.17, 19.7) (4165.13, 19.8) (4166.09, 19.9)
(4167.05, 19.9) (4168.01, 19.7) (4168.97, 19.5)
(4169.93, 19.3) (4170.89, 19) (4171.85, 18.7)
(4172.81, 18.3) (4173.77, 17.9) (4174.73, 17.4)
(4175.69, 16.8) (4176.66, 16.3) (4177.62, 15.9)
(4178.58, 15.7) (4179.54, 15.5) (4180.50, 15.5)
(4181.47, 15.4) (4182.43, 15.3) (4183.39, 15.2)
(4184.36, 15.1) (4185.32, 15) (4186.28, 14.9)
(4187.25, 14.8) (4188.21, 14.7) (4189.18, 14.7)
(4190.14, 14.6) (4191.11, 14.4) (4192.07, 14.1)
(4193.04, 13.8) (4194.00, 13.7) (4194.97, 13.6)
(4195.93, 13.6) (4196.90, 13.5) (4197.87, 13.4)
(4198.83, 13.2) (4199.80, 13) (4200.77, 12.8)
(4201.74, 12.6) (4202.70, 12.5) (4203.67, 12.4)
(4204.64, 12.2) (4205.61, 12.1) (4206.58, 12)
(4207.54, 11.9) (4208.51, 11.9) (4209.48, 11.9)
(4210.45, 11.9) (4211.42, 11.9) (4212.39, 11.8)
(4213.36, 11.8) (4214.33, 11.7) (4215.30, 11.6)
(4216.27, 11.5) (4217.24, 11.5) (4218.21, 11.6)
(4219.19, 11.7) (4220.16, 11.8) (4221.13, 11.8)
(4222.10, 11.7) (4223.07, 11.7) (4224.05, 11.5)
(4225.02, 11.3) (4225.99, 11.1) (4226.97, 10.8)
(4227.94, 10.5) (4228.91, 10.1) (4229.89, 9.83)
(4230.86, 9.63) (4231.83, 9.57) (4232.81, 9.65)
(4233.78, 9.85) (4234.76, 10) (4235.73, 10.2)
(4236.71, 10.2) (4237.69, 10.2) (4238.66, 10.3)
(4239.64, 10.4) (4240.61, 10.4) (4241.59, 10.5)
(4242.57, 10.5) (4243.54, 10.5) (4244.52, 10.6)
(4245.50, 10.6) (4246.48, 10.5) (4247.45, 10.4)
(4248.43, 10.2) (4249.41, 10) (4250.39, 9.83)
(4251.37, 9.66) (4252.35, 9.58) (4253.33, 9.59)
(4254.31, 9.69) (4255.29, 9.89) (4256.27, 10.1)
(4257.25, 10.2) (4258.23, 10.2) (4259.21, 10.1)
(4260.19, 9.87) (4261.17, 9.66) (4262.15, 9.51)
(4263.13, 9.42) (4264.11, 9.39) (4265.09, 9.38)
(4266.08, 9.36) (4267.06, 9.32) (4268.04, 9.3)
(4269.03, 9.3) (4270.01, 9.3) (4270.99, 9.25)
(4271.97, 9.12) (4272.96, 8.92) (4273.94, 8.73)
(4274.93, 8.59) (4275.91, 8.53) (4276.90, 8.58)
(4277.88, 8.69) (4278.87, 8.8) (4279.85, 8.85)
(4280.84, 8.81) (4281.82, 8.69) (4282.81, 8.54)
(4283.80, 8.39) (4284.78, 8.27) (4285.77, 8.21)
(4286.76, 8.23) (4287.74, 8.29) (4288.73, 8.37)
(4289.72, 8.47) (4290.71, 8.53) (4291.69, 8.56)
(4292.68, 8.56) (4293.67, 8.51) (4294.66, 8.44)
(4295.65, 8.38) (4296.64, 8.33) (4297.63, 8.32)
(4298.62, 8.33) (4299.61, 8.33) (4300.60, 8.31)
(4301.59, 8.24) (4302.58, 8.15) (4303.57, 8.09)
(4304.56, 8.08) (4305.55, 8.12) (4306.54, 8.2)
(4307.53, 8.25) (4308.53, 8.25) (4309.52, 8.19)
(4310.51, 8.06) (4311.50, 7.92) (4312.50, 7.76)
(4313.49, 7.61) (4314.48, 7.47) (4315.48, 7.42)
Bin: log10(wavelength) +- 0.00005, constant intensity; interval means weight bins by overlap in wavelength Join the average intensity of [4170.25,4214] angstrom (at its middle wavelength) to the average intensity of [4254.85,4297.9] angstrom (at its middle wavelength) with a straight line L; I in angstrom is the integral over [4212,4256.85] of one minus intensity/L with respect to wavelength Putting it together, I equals 3.9 angstrom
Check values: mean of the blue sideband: 14.3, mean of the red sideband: 8.96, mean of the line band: 10.6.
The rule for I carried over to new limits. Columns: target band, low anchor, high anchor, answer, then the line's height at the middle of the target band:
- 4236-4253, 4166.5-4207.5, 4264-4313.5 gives 1.7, 11.4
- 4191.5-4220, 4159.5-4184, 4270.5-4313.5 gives 5.3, 15.3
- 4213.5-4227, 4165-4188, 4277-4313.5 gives 2.2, 13.8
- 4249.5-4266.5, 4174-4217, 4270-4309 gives 0.8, 10.2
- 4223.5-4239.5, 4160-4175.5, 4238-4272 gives 2.7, 12.4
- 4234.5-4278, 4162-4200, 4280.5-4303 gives 4.6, 10.9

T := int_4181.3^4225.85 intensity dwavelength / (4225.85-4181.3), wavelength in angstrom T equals 12.9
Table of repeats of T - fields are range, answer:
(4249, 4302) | 8.99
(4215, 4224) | 11.6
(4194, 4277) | 10.7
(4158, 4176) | 19.2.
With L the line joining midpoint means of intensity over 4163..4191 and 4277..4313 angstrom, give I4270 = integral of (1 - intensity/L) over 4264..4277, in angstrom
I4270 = 1.4 angstrom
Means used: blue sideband 17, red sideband 8.35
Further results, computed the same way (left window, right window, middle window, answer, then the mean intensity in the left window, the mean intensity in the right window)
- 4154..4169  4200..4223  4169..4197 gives 1.52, 20.1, 11.9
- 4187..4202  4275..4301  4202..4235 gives 2.92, 13.8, 8.48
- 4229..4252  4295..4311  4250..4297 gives 0.48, 10.1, 8.23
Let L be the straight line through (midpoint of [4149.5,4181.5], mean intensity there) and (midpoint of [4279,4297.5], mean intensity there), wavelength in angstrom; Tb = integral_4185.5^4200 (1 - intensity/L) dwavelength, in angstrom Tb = 2.26 angstrom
